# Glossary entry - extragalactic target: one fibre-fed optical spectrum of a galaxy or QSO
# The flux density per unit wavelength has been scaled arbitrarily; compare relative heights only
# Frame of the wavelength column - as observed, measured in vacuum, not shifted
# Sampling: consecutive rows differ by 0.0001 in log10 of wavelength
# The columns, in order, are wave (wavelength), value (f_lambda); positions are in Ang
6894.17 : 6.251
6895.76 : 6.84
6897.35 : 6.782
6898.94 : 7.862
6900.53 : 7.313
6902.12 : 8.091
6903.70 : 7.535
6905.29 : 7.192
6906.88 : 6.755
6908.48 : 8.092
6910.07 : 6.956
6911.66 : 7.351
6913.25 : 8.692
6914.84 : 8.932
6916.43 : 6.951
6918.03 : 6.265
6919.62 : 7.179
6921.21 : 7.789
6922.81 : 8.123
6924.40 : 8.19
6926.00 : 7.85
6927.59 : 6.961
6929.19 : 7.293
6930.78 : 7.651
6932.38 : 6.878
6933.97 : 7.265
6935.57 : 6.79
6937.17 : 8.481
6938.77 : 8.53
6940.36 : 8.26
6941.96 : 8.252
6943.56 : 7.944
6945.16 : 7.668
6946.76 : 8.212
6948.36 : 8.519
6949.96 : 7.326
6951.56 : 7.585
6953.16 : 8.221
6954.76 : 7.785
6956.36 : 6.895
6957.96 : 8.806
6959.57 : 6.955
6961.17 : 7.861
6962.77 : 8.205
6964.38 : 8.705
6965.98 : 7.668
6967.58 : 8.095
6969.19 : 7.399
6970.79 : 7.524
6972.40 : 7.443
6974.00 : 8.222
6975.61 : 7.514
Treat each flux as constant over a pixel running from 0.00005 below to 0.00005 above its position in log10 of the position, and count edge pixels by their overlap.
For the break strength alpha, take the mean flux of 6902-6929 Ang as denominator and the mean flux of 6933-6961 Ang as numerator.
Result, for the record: 1.0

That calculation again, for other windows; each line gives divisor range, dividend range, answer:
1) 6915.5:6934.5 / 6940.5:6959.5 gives 1.07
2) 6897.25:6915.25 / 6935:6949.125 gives 1.06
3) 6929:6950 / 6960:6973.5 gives 1.00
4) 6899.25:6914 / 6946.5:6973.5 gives 1.04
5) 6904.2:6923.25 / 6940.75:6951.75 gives 1.06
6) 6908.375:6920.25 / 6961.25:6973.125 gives 1.04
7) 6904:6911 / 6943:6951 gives 1.09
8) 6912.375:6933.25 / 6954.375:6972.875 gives 1.02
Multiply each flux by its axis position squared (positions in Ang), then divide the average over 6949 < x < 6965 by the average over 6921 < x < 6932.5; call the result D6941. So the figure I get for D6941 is 1.0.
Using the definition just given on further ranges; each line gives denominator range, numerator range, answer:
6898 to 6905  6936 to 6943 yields 1.09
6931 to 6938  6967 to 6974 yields 1.05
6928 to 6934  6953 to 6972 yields 1.09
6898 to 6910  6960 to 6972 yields 1.07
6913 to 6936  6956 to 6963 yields 1.04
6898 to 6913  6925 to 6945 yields 1.03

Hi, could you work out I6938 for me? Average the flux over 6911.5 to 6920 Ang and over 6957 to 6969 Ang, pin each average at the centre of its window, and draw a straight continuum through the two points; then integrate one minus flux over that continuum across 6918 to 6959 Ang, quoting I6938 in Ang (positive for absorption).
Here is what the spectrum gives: 0.24 Ang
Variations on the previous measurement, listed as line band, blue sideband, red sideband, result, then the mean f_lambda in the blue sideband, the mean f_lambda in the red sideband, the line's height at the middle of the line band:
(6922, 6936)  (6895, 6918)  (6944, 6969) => 0.4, 7.48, 7.89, 7.66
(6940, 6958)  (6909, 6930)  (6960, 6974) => -0.4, 7.59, 7.86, 7.76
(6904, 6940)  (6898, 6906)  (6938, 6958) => 0.9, 7.59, 7.97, 7.76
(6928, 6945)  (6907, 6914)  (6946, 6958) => 0.2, 7.66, 7.87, 7.79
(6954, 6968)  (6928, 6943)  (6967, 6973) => -0.5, 7.7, 7.6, 7.62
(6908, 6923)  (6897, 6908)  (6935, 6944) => 0.1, 7.4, 8.08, 7.64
